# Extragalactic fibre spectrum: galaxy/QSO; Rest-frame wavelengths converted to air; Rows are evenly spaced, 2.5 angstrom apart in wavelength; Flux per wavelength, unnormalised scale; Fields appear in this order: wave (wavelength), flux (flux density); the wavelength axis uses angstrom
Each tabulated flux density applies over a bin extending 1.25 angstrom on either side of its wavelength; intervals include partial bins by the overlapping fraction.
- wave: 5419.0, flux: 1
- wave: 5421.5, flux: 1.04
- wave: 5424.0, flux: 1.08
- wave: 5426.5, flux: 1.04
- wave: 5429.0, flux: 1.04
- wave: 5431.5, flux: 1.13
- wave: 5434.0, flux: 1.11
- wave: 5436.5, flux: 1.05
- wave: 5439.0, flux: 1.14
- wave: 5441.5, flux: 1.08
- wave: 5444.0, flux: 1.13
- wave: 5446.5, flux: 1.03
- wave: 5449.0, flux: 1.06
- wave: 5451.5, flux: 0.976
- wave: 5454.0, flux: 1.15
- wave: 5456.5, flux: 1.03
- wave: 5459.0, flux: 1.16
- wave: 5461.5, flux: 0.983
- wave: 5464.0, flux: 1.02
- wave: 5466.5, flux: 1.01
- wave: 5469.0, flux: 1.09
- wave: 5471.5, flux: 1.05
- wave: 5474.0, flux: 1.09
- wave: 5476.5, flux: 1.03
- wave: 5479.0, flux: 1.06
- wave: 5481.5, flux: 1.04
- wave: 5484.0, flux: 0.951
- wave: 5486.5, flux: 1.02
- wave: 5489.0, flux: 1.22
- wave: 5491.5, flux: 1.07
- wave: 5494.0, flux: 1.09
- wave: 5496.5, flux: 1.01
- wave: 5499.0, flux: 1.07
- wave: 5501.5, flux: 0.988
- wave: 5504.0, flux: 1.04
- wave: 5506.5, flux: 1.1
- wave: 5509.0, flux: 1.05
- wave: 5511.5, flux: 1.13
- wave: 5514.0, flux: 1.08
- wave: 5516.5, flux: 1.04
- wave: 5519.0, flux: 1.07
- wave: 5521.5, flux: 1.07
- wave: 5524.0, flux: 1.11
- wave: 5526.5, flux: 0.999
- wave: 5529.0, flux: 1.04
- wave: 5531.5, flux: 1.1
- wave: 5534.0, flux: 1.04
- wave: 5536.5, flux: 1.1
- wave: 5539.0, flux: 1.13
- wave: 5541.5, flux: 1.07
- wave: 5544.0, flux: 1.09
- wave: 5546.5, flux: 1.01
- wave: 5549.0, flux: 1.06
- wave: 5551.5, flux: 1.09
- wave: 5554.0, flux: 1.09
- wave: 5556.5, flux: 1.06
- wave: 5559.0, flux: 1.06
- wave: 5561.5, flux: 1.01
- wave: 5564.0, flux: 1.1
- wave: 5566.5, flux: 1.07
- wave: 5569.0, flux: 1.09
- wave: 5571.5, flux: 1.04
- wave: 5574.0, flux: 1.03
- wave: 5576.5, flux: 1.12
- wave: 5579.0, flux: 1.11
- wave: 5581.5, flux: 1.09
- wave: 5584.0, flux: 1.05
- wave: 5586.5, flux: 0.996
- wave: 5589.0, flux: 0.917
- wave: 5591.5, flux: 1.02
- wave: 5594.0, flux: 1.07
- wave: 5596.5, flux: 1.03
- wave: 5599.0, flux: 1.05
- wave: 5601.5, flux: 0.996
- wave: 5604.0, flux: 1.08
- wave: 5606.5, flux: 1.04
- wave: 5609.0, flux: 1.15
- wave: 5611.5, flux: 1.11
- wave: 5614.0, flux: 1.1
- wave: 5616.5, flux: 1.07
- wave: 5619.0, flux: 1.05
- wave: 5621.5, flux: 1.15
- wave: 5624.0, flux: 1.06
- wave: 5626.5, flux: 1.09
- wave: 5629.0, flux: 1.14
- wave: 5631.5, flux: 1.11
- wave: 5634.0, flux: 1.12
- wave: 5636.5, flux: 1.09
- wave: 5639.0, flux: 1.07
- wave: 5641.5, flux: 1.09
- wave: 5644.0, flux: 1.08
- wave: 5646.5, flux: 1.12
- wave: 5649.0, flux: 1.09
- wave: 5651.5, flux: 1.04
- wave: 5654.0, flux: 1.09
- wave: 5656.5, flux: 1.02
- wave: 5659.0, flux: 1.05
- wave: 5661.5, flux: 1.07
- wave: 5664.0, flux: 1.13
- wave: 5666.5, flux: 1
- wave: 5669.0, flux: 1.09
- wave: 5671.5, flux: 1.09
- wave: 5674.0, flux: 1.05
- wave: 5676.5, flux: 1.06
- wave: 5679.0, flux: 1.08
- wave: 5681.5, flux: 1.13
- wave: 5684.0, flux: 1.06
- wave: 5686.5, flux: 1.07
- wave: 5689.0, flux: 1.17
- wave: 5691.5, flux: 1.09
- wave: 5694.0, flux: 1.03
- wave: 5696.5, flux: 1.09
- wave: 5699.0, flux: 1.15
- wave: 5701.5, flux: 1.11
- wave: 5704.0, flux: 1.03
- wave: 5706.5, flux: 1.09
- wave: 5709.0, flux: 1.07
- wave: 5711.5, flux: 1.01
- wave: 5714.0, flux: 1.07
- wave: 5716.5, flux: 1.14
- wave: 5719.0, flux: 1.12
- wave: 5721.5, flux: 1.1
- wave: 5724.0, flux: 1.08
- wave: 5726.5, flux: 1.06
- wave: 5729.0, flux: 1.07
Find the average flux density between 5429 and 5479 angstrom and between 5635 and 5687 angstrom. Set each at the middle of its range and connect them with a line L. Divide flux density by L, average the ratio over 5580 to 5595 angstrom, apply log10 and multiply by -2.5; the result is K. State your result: 0.050 mag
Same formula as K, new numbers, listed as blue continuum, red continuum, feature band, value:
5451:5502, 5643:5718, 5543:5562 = 0.00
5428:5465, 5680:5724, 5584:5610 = 0.05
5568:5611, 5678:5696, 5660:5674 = 0.01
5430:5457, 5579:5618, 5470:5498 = 0.02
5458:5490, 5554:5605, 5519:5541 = -0.02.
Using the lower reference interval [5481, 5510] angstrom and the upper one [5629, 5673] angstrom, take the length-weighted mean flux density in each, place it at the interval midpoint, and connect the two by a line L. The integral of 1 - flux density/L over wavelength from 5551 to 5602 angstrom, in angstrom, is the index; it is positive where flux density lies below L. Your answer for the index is 0.8 angstrom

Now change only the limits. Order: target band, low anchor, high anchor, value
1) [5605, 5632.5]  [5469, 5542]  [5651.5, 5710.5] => -0.6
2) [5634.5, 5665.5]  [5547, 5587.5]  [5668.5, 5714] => -0.1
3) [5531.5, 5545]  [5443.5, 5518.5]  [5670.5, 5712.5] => -0.3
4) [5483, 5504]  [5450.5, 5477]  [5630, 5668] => 0.1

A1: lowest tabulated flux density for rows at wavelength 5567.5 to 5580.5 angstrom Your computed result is 1.03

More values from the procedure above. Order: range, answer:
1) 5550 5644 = 0.917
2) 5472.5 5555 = 0.951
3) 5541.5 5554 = 1.01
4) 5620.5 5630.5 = 1.06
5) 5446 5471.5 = 0.976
